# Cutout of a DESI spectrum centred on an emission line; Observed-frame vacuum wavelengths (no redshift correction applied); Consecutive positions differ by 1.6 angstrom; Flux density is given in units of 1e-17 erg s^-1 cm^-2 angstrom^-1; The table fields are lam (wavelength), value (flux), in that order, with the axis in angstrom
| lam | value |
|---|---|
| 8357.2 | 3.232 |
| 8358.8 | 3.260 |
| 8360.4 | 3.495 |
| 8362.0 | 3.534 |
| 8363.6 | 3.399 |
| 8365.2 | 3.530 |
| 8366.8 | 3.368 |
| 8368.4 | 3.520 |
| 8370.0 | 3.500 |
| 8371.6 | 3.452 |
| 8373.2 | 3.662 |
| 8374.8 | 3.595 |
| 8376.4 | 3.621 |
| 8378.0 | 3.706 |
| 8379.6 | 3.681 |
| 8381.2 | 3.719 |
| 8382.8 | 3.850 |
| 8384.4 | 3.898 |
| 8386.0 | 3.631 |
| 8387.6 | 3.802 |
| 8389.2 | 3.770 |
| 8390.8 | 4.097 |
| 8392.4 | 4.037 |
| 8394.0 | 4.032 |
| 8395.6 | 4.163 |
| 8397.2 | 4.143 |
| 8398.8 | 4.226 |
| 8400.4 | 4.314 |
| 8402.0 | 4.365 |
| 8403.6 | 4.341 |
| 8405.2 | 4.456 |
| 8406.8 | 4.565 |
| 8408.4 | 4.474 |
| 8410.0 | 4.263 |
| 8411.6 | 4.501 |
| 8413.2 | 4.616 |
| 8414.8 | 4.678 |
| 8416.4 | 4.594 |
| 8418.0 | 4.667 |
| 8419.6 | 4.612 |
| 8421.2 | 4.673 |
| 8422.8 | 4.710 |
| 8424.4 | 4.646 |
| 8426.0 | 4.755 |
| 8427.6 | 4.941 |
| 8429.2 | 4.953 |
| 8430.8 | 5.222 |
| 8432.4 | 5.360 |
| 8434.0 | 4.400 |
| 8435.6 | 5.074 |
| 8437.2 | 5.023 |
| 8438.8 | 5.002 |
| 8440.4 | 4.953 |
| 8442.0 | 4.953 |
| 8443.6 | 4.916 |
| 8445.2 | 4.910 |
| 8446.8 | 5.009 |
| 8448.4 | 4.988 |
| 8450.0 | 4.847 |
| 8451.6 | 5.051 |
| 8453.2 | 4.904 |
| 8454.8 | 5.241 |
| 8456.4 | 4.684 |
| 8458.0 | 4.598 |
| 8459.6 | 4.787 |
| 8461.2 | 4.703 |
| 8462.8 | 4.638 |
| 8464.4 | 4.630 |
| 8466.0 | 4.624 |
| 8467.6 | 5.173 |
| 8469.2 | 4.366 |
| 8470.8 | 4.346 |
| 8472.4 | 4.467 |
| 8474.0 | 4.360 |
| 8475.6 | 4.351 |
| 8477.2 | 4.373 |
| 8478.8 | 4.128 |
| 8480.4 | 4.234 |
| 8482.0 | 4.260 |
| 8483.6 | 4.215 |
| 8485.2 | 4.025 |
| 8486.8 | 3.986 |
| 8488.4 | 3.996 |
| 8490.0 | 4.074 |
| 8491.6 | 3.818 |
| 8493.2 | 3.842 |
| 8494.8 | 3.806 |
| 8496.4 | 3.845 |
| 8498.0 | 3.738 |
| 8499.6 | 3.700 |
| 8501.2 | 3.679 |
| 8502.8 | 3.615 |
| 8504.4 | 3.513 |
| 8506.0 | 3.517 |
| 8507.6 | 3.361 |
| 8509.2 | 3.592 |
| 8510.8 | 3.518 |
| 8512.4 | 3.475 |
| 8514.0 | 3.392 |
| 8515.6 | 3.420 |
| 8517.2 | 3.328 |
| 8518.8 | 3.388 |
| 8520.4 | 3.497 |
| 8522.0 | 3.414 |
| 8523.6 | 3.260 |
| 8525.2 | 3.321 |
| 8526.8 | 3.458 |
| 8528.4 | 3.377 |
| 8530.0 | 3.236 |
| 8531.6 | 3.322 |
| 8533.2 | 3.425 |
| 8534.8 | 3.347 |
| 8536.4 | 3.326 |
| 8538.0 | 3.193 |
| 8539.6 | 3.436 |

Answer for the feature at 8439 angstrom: Mg II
